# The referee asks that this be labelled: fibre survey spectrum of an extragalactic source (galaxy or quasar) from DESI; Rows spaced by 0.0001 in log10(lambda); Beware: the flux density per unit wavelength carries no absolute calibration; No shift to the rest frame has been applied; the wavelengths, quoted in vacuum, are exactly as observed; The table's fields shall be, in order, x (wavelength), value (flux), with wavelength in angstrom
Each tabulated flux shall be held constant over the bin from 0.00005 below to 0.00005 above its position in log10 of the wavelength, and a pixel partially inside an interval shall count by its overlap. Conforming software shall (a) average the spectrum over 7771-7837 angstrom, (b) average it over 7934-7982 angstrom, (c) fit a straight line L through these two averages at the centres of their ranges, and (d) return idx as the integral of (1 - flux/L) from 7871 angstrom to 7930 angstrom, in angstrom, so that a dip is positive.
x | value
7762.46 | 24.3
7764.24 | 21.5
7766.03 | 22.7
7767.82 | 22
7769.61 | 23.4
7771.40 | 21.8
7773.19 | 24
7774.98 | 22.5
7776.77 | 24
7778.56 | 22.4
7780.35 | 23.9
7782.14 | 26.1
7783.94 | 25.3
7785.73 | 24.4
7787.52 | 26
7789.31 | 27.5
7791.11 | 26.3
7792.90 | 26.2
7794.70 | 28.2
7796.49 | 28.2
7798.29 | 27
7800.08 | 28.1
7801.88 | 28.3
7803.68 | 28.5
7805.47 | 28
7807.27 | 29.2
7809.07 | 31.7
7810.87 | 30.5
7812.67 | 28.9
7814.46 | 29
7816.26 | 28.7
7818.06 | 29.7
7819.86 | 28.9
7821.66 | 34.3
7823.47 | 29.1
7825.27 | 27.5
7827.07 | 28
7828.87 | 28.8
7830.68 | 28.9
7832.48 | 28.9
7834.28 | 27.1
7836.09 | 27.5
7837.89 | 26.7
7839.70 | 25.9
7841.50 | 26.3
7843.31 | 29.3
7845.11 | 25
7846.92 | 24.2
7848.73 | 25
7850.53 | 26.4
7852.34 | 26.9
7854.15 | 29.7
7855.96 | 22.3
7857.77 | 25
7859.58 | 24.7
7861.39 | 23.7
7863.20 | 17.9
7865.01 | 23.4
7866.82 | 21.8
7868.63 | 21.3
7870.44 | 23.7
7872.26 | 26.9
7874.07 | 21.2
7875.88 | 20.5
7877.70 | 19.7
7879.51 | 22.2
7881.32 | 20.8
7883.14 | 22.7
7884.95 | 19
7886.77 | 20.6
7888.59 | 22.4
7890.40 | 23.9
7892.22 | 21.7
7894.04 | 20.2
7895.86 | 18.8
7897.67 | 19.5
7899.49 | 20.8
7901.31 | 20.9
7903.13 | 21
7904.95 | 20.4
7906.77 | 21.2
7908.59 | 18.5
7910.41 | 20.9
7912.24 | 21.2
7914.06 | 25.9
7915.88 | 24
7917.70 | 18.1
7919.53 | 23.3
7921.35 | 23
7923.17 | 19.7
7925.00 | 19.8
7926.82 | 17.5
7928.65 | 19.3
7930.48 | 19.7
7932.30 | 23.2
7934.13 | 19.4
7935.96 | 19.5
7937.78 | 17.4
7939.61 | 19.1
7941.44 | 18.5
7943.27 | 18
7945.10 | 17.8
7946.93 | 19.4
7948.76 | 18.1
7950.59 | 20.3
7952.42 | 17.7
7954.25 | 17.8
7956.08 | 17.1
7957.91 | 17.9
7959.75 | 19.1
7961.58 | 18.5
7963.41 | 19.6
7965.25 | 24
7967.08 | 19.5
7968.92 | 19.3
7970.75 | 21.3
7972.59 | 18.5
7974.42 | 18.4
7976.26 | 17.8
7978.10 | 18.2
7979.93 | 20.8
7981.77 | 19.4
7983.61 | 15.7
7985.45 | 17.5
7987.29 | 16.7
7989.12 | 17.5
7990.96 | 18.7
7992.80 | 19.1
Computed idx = 2.65 angstrom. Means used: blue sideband 27.4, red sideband 19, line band 21.1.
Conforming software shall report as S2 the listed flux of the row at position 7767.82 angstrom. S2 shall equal 22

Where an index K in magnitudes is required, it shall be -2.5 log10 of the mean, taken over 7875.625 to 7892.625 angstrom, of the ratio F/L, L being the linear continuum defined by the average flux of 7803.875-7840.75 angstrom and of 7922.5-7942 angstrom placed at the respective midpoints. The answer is 0.10 mag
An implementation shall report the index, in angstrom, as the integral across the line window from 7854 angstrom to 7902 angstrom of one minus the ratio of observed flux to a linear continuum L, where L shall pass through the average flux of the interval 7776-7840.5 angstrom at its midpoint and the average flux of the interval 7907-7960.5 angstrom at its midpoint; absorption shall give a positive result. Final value 2.8 angstrom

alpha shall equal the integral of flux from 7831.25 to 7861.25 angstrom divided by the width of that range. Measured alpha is 26.3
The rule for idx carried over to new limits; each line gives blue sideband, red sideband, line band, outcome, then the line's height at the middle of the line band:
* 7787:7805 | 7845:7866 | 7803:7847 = -4.2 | 26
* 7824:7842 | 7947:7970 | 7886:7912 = 2.7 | 23.1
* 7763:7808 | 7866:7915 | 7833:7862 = -3.8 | 23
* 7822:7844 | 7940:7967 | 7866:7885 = 2.2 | 24.8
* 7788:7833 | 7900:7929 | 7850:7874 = 0.9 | 24.9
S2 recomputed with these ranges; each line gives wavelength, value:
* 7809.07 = 31.7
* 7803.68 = 28.5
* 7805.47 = 28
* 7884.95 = 19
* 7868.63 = 21.3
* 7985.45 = 17.5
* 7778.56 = 22.4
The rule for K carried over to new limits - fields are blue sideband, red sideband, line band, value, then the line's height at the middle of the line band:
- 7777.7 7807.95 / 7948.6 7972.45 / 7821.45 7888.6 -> -0.036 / 23.9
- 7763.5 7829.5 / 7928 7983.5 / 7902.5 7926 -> -0.010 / 21.1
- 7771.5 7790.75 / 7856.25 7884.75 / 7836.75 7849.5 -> -0.138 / 23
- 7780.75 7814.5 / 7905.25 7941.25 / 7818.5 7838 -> -0.114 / 25.9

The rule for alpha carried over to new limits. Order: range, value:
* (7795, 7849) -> 28.3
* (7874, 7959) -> 20.2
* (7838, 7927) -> 22.5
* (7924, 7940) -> 19.4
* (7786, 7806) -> 27.4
